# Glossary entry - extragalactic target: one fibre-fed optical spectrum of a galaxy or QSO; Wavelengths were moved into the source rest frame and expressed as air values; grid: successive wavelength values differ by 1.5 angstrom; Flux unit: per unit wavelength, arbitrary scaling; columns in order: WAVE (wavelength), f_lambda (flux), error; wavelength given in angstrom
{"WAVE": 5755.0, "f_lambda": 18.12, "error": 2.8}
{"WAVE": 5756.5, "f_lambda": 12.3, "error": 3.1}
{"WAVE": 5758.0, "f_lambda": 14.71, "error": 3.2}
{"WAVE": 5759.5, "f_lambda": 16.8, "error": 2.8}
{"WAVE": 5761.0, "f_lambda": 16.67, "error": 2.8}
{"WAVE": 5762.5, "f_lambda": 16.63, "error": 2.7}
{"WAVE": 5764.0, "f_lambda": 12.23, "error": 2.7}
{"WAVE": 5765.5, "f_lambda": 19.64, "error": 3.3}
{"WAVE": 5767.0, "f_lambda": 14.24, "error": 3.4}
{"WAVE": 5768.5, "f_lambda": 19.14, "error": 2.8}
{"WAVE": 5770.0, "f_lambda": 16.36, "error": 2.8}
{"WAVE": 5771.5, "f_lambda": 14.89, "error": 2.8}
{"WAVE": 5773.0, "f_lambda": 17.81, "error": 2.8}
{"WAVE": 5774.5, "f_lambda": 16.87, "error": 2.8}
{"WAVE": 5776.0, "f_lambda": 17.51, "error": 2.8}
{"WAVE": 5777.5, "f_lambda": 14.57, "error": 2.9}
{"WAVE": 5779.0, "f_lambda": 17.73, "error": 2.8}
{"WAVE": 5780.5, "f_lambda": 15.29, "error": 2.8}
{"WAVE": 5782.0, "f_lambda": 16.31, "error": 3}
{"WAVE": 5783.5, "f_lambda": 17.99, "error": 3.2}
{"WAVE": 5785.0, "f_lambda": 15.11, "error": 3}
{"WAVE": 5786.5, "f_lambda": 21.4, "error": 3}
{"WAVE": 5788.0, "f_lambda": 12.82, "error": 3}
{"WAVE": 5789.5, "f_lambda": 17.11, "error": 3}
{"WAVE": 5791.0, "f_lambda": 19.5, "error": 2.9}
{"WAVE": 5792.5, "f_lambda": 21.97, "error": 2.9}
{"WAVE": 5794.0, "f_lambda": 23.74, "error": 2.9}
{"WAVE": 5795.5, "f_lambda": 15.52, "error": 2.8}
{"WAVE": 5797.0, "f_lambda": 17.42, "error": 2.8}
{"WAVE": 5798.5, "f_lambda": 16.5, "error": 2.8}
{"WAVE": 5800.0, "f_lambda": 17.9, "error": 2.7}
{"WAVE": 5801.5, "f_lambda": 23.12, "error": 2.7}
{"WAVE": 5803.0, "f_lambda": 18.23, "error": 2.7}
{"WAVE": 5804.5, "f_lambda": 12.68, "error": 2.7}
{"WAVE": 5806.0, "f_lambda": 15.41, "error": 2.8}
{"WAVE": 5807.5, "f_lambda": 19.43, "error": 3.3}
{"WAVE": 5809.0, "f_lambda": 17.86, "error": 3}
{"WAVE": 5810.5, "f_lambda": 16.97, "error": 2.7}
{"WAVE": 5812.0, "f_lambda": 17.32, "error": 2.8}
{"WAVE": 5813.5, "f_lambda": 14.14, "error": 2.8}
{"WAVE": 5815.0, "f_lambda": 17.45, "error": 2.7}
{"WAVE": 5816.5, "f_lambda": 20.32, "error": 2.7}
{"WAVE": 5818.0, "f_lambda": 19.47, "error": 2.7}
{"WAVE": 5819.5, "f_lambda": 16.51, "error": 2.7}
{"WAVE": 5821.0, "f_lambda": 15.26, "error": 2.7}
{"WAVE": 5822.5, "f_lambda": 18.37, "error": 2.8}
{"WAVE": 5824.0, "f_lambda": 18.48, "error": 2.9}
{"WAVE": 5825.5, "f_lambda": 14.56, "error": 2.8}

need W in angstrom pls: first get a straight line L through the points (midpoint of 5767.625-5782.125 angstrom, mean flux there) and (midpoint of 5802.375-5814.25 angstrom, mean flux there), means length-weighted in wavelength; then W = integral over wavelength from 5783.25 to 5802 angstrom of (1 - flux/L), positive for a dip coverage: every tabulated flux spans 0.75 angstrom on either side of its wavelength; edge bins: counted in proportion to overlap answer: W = -2.1 angstrom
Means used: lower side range 16.6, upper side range 16.5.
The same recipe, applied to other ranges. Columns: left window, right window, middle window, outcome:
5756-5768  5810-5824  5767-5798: -2.2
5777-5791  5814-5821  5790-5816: -0.9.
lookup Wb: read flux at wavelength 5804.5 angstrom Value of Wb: 12.68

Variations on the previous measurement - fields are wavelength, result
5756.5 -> 12.3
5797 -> 17.42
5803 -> 18.23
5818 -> 19.47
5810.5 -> 16.97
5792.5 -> 21.97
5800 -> 17.9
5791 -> 19.5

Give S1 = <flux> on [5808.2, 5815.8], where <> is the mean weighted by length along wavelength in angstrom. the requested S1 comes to 16.8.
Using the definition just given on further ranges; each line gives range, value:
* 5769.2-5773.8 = 16.4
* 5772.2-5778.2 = 16.7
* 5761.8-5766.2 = 16.1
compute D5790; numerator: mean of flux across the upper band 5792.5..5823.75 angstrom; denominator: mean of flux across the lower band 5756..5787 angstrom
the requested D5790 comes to 1.1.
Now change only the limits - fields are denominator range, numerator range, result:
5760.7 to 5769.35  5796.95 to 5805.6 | 1.07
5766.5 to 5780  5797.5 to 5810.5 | 1.06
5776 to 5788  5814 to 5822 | 1.06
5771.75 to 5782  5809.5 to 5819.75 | 1.06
